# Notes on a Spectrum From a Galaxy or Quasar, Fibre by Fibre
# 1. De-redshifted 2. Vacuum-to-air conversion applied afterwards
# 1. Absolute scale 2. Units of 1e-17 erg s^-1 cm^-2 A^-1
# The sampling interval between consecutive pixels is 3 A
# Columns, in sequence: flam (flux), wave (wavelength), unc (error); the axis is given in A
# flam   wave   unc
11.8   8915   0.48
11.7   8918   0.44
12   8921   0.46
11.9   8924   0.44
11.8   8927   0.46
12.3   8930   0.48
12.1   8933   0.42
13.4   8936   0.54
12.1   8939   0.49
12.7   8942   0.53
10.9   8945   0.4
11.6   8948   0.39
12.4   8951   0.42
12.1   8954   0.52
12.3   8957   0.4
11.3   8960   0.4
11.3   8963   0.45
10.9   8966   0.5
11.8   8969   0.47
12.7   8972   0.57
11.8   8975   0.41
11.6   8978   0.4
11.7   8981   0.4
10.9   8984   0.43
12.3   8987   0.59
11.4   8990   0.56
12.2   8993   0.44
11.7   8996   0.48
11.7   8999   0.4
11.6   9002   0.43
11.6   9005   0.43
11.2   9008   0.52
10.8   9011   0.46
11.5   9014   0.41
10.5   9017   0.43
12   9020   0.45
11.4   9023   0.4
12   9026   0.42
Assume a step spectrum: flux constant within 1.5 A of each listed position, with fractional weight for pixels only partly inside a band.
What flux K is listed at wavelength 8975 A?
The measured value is 11.8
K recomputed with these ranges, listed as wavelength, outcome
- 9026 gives 12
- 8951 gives 12.4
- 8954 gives 12.1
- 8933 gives 12.1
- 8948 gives 11.6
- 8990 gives 11.4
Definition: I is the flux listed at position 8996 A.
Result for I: 11.7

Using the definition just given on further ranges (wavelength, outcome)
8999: 11.7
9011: 10.8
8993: 12.2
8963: 11.3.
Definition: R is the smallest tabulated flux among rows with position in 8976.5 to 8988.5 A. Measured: 10.9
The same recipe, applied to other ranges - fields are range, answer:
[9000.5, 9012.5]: 10.8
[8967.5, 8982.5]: 11.6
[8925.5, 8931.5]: 11.8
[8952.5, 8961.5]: 11.3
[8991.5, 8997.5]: 11.7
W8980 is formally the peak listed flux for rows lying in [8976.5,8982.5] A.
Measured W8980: 11.7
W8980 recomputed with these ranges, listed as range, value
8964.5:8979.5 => 12.7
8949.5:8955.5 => 12.4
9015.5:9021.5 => 12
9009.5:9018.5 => 11.5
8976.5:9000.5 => 12.3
